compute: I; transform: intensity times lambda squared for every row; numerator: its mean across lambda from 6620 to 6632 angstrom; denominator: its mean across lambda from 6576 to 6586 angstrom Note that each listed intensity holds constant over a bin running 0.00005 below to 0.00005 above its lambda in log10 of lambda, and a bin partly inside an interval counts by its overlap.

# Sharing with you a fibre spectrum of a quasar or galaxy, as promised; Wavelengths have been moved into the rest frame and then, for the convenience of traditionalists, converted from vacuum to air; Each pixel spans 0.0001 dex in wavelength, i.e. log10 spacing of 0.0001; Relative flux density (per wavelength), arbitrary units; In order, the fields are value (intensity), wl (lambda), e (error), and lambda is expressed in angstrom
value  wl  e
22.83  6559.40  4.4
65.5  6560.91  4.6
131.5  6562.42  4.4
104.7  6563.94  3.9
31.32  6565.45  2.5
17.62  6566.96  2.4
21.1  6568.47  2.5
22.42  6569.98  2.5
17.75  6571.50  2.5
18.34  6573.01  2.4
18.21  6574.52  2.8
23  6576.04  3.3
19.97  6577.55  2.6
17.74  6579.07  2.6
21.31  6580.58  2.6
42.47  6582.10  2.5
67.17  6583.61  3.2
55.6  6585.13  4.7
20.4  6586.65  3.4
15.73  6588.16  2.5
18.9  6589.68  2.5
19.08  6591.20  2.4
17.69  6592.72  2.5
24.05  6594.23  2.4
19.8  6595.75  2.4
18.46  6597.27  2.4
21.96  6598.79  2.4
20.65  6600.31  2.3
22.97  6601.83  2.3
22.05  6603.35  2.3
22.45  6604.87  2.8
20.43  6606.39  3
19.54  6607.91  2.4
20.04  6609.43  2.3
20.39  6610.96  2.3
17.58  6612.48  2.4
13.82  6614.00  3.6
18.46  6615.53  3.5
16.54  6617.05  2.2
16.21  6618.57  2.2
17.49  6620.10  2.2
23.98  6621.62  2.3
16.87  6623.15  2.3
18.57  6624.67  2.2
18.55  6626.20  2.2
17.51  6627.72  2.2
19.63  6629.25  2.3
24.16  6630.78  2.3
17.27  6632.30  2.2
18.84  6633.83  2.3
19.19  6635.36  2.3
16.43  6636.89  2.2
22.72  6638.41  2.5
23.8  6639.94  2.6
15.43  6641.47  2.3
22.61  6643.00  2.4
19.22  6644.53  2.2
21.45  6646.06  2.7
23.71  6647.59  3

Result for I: 0.55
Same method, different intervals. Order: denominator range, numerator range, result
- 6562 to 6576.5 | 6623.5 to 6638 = 0.50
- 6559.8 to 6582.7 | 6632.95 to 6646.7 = 0.54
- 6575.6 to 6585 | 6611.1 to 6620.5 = 0.50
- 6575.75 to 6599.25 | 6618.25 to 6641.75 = 0.74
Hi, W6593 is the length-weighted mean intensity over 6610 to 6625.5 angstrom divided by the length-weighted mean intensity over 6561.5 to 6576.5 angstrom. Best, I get 0.4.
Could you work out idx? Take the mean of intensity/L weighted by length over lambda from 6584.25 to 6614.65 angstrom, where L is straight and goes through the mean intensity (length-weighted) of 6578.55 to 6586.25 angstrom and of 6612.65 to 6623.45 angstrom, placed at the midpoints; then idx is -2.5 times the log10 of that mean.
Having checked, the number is 0.32 mag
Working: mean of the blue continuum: 40.6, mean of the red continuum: 17.6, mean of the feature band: 21.8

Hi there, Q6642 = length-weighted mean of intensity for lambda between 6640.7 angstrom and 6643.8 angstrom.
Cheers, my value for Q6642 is 19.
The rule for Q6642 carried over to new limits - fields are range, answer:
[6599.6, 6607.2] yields 21.7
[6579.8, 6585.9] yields 46.5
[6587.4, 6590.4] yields 17.3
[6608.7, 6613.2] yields 19.3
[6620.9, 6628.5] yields 19.1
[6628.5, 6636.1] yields 19.8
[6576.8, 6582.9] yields 25.7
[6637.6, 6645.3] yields 20.7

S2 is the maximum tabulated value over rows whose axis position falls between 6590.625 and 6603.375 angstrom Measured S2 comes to 24.05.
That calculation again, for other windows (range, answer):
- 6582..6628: 67.17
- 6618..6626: 23.98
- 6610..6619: 20.39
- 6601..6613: 22.97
